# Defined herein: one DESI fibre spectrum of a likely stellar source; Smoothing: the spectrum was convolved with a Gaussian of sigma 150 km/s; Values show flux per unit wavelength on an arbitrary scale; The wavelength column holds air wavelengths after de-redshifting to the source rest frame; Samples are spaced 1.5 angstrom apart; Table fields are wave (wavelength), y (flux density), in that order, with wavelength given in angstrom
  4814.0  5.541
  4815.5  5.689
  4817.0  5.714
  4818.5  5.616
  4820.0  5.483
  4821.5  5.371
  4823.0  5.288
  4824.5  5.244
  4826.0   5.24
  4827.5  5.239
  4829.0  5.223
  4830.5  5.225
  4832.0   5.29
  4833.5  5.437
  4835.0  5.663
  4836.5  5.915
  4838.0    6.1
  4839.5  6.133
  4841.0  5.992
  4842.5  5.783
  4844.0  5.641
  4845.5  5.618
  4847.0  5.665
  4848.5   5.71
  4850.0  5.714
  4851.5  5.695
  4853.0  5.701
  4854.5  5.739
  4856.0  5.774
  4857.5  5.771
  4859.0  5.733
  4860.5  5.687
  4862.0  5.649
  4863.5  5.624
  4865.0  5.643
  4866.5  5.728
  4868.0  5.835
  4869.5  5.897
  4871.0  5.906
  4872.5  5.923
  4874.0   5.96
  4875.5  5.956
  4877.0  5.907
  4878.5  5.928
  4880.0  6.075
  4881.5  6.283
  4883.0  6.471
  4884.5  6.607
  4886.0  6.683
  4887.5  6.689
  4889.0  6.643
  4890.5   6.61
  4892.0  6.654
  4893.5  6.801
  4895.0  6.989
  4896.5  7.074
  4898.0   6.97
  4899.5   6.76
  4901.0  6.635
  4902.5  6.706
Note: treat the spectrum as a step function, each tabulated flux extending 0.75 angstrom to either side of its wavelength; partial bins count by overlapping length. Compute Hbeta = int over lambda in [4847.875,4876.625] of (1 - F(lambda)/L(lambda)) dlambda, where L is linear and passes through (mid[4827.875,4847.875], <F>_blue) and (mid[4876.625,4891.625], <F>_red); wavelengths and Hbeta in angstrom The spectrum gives 1.3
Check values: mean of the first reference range 5.66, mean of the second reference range 6.41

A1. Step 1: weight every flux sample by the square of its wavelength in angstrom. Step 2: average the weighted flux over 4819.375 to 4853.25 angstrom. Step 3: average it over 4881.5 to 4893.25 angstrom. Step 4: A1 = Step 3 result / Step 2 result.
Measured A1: 1.2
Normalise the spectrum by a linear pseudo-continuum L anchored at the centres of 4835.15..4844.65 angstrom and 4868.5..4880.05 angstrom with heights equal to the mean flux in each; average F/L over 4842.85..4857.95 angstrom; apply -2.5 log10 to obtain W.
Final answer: 0.04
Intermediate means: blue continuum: 5.91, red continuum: 5.93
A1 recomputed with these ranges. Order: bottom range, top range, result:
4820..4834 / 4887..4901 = 1.32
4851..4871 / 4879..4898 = 1.17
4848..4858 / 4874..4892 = 1.12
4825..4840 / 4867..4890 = 1.14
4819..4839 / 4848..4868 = 1.06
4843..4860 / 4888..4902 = 1.21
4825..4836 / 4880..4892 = 1.25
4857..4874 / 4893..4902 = 1.21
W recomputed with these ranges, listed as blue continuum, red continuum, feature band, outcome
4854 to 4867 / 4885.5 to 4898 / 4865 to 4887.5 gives 0.03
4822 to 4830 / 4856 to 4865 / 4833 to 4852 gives -0.06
